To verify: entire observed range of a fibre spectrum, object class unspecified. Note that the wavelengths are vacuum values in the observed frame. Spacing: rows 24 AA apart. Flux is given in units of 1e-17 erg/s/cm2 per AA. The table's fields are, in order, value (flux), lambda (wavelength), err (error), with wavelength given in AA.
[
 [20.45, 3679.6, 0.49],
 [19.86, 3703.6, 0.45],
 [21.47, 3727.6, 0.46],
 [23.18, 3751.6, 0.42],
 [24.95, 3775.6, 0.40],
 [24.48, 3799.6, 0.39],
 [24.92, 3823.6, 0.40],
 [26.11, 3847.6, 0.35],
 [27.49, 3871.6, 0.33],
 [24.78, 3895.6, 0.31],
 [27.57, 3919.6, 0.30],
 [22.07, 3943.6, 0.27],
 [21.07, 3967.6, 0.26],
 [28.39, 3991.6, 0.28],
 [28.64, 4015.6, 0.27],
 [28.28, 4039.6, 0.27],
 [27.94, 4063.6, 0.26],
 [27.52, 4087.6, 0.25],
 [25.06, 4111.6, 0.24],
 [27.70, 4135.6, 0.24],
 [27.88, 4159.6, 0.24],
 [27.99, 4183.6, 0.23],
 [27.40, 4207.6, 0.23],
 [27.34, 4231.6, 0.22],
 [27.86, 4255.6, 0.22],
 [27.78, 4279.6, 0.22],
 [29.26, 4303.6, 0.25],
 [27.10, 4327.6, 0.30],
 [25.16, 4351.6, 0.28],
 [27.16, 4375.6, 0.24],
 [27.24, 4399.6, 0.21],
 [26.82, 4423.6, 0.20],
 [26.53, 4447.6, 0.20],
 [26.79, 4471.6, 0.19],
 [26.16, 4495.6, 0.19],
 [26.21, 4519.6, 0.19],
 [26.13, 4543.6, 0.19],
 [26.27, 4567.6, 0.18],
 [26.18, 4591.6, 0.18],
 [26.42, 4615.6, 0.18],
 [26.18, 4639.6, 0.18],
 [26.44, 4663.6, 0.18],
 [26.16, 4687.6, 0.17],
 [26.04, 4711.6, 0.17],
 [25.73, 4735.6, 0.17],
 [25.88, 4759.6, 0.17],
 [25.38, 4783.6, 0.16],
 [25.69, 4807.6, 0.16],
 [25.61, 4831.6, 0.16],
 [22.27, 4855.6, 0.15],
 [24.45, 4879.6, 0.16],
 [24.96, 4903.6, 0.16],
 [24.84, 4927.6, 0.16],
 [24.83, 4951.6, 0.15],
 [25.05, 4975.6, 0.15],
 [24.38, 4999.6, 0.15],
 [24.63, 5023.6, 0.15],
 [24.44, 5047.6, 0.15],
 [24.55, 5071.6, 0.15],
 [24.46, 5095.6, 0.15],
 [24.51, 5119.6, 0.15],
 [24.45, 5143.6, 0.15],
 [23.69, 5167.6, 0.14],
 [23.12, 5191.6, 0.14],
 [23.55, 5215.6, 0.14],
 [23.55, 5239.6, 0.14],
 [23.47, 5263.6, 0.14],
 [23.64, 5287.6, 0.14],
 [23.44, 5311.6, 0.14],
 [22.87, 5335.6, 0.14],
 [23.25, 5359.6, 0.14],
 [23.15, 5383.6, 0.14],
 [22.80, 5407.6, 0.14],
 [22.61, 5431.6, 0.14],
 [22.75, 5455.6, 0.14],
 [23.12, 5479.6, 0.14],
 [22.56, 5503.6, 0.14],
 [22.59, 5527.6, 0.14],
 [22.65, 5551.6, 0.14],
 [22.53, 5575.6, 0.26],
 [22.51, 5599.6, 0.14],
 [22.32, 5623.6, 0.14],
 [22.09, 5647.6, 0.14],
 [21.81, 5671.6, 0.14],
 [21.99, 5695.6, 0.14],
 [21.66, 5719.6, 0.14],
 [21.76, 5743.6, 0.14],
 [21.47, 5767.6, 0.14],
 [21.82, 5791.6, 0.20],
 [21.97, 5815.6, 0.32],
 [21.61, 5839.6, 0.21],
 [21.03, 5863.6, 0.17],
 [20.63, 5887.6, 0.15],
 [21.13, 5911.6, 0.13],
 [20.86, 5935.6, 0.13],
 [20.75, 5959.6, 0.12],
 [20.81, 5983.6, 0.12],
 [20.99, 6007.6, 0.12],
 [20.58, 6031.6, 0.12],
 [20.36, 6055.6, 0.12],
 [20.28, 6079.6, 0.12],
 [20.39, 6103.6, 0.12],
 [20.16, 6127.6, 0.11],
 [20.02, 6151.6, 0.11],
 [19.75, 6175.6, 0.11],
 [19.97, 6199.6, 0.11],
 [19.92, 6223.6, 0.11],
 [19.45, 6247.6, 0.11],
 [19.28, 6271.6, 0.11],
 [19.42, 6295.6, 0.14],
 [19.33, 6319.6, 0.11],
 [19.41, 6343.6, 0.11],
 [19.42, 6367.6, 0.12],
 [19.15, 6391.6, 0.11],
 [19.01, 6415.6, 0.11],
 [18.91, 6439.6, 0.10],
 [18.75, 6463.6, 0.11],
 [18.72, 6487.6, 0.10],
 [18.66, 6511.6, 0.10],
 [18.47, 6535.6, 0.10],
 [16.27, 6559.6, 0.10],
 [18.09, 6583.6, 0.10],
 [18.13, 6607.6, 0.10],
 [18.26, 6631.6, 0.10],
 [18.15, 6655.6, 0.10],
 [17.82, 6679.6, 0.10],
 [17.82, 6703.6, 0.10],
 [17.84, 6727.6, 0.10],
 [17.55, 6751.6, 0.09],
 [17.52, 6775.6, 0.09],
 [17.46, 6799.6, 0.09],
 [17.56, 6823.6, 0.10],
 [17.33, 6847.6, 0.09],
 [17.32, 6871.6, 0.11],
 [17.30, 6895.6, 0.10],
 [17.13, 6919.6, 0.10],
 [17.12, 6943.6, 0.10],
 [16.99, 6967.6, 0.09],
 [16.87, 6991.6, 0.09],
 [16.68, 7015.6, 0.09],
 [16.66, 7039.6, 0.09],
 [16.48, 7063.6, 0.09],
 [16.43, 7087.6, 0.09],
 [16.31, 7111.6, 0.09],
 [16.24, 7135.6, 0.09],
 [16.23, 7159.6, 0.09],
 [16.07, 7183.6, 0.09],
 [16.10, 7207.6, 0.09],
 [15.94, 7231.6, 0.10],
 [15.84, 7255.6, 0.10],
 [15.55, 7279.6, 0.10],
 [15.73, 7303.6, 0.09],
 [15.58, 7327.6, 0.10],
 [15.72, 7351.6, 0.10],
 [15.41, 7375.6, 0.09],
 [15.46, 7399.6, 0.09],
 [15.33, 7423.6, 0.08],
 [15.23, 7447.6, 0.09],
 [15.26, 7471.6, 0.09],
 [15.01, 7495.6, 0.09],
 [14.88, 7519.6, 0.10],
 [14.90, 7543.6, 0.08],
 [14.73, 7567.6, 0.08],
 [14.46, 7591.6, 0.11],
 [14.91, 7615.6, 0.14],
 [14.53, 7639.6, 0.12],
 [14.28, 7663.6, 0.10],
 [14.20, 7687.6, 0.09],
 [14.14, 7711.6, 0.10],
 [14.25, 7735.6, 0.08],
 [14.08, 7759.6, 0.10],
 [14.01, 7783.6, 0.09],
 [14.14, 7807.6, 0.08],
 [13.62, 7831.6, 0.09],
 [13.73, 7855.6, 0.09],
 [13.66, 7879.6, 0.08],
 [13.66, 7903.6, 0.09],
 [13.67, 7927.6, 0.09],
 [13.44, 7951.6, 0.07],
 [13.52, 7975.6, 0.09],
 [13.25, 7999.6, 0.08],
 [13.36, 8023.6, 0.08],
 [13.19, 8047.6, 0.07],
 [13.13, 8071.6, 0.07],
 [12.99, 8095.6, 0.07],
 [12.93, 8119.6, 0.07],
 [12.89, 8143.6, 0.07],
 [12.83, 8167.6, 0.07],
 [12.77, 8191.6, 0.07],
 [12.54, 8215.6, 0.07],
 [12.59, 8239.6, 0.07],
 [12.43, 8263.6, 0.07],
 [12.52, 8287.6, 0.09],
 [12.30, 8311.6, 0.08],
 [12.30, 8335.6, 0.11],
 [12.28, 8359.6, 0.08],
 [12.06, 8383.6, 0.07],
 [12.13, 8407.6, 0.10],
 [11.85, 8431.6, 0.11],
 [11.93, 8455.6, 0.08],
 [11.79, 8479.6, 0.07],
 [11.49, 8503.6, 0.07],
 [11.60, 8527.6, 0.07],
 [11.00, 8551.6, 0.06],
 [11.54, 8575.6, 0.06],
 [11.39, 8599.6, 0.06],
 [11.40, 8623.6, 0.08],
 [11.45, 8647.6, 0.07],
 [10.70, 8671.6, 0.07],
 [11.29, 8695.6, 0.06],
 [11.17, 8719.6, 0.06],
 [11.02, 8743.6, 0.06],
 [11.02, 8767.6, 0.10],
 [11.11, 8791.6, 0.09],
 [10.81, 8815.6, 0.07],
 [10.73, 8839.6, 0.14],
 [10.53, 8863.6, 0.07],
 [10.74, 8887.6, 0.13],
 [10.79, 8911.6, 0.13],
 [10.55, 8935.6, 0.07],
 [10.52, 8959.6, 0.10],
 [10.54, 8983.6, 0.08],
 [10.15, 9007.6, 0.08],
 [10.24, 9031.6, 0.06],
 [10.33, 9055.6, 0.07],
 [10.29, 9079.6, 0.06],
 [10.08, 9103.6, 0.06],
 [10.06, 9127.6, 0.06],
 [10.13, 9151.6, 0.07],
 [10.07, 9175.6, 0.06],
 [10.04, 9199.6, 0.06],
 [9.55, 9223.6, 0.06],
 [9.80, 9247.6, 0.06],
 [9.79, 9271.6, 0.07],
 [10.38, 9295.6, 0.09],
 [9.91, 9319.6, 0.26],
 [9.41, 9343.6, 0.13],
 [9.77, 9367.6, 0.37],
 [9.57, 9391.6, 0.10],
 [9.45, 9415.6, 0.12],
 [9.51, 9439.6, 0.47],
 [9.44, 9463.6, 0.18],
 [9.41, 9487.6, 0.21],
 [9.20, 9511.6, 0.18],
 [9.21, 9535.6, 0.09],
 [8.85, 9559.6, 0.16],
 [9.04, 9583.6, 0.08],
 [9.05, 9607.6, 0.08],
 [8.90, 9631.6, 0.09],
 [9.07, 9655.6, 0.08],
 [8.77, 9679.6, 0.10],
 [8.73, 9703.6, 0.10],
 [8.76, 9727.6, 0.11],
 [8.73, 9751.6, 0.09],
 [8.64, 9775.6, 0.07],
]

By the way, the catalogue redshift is 0.00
